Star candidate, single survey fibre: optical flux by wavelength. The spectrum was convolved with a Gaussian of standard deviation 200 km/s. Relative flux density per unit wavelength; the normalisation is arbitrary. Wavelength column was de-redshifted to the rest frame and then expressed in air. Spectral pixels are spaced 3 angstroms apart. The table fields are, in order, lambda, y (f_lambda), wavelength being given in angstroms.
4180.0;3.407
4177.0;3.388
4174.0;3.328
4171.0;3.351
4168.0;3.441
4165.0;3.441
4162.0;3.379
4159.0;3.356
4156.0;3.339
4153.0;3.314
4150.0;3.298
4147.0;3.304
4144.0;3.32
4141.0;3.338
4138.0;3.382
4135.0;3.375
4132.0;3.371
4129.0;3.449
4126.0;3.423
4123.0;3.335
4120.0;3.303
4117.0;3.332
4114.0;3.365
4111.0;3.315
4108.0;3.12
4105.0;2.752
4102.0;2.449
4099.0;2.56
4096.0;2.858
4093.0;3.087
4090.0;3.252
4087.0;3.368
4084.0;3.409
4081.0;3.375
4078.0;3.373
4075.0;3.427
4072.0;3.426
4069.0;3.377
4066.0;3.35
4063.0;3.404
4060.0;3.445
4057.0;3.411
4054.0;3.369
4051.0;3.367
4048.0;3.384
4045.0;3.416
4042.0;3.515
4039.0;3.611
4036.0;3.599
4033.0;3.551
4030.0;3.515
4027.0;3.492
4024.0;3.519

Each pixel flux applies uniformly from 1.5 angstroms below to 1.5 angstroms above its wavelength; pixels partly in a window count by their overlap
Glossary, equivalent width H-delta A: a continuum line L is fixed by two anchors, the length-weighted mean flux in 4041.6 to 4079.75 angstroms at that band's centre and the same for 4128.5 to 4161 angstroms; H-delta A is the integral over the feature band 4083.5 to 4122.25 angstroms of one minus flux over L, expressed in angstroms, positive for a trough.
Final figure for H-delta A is 3.3 angstroms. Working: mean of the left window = 3.4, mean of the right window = 3.35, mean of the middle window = 3.09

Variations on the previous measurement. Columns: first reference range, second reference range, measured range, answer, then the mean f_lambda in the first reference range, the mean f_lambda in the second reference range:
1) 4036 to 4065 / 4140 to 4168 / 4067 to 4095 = 0.7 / 3.44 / 3.35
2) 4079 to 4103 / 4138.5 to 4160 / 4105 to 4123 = -0.4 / 3.06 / 3.33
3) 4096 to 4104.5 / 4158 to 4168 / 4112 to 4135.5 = -3.8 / 2.6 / 3.4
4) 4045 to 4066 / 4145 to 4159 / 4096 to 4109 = 2.5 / 3.39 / 3.32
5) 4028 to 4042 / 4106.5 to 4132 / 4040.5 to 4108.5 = 4.2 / 3.56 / 3.33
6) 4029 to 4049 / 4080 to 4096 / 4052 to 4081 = -0.2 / 3.52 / 3.25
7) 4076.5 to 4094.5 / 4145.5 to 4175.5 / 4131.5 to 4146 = -0.1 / 3.31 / 3.36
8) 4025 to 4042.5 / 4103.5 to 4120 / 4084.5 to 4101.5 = 1.4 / 3.55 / 3.19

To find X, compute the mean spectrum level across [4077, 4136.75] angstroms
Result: 3.19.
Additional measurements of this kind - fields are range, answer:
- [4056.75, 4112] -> 3.19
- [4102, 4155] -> 3.28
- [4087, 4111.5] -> 2.94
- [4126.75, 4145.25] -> 3.38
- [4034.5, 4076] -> 3.44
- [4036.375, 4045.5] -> 3.54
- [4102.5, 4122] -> 3.16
